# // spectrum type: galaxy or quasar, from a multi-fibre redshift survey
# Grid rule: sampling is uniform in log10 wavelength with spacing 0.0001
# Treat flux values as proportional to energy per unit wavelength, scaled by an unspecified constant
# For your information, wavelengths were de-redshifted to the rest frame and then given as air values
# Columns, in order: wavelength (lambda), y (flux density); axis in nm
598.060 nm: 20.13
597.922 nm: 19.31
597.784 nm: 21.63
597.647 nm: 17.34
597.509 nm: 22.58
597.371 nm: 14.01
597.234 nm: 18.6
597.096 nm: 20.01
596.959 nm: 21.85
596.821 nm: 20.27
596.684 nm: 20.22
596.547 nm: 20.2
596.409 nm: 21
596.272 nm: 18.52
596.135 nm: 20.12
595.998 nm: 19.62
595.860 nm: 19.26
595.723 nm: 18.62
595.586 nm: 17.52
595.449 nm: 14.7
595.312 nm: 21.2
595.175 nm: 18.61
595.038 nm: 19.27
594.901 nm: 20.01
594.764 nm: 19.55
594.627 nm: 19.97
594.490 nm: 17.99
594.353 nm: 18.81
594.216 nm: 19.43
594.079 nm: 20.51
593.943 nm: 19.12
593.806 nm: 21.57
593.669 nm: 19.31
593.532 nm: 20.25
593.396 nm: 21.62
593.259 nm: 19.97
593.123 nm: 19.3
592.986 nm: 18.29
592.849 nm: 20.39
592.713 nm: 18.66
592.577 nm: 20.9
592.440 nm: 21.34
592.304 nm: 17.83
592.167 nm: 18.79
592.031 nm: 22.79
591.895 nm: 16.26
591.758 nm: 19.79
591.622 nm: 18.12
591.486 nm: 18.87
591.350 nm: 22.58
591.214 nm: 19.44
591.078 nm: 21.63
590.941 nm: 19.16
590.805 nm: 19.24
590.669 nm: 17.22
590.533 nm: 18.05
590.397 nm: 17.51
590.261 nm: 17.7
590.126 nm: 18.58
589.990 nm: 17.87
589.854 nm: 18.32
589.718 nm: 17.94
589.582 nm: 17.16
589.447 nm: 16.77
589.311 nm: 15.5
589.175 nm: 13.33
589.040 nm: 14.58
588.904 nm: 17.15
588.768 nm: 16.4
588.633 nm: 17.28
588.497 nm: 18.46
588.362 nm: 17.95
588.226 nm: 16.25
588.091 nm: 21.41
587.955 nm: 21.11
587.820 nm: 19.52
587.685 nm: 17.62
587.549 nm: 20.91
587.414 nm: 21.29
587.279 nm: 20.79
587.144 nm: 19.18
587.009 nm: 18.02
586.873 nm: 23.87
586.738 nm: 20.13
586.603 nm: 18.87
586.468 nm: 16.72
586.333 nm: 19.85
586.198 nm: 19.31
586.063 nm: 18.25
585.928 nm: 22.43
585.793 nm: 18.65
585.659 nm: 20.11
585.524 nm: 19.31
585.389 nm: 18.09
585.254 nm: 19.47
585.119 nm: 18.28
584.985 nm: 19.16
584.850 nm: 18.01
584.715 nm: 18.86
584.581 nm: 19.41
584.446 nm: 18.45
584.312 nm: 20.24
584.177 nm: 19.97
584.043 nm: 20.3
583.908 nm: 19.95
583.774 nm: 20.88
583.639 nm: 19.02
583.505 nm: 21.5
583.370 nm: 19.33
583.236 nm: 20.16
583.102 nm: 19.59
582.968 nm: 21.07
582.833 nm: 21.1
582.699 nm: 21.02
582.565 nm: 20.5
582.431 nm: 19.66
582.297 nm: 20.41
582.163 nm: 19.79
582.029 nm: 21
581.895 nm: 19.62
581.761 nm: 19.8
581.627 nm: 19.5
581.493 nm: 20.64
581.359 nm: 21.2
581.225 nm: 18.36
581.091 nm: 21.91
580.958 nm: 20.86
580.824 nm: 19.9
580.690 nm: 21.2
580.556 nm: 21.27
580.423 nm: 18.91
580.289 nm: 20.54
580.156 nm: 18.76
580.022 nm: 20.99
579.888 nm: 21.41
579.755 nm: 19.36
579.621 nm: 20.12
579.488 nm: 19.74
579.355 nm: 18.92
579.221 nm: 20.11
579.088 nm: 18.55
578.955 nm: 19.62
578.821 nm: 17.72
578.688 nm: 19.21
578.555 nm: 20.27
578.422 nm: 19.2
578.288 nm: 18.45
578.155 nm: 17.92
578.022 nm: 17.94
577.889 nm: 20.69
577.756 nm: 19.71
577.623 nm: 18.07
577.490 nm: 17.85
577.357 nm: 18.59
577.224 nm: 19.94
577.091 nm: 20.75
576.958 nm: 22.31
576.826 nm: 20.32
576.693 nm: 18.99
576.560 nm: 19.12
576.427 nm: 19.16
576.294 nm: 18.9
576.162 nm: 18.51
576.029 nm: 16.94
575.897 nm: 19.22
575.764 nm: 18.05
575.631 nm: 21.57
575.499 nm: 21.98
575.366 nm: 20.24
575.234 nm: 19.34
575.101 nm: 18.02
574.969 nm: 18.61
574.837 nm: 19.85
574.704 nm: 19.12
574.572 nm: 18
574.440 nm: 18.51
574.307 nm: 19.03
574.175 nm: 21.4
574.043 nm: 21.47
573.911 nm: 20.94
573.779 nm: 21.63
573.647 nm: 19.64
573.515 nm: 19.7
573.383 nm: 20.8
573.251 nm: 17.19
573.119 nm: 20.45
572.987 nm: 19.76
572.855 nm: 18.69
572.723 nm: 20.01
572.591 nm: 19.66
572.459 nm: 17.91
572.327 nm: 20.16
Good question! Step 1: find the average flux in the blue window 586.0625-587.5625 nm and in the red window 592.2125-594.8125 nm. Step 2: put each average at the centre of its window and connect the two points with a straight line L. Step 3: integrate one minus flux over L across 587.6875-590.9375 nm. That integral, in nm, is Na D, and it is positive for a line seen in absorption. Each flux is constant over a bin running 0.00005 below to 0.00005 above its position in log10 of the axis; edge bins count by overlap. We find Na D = 0.35 nm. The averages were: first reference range 19.8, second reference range 19.7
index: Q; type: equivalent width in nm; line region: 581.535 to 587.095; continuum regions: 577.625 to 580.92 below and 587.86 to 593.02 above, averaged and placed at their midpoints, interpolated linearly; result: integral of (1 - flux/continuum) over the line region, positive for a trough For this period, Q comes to -0.198 nm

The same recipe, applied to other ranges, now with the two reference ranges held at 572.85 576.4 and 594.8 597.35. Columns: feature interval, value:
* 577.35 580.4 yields 0.03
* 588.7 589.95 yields 0.19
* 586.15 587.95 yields -0.03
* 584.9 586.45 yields 0.01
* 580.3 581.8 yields -0.07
